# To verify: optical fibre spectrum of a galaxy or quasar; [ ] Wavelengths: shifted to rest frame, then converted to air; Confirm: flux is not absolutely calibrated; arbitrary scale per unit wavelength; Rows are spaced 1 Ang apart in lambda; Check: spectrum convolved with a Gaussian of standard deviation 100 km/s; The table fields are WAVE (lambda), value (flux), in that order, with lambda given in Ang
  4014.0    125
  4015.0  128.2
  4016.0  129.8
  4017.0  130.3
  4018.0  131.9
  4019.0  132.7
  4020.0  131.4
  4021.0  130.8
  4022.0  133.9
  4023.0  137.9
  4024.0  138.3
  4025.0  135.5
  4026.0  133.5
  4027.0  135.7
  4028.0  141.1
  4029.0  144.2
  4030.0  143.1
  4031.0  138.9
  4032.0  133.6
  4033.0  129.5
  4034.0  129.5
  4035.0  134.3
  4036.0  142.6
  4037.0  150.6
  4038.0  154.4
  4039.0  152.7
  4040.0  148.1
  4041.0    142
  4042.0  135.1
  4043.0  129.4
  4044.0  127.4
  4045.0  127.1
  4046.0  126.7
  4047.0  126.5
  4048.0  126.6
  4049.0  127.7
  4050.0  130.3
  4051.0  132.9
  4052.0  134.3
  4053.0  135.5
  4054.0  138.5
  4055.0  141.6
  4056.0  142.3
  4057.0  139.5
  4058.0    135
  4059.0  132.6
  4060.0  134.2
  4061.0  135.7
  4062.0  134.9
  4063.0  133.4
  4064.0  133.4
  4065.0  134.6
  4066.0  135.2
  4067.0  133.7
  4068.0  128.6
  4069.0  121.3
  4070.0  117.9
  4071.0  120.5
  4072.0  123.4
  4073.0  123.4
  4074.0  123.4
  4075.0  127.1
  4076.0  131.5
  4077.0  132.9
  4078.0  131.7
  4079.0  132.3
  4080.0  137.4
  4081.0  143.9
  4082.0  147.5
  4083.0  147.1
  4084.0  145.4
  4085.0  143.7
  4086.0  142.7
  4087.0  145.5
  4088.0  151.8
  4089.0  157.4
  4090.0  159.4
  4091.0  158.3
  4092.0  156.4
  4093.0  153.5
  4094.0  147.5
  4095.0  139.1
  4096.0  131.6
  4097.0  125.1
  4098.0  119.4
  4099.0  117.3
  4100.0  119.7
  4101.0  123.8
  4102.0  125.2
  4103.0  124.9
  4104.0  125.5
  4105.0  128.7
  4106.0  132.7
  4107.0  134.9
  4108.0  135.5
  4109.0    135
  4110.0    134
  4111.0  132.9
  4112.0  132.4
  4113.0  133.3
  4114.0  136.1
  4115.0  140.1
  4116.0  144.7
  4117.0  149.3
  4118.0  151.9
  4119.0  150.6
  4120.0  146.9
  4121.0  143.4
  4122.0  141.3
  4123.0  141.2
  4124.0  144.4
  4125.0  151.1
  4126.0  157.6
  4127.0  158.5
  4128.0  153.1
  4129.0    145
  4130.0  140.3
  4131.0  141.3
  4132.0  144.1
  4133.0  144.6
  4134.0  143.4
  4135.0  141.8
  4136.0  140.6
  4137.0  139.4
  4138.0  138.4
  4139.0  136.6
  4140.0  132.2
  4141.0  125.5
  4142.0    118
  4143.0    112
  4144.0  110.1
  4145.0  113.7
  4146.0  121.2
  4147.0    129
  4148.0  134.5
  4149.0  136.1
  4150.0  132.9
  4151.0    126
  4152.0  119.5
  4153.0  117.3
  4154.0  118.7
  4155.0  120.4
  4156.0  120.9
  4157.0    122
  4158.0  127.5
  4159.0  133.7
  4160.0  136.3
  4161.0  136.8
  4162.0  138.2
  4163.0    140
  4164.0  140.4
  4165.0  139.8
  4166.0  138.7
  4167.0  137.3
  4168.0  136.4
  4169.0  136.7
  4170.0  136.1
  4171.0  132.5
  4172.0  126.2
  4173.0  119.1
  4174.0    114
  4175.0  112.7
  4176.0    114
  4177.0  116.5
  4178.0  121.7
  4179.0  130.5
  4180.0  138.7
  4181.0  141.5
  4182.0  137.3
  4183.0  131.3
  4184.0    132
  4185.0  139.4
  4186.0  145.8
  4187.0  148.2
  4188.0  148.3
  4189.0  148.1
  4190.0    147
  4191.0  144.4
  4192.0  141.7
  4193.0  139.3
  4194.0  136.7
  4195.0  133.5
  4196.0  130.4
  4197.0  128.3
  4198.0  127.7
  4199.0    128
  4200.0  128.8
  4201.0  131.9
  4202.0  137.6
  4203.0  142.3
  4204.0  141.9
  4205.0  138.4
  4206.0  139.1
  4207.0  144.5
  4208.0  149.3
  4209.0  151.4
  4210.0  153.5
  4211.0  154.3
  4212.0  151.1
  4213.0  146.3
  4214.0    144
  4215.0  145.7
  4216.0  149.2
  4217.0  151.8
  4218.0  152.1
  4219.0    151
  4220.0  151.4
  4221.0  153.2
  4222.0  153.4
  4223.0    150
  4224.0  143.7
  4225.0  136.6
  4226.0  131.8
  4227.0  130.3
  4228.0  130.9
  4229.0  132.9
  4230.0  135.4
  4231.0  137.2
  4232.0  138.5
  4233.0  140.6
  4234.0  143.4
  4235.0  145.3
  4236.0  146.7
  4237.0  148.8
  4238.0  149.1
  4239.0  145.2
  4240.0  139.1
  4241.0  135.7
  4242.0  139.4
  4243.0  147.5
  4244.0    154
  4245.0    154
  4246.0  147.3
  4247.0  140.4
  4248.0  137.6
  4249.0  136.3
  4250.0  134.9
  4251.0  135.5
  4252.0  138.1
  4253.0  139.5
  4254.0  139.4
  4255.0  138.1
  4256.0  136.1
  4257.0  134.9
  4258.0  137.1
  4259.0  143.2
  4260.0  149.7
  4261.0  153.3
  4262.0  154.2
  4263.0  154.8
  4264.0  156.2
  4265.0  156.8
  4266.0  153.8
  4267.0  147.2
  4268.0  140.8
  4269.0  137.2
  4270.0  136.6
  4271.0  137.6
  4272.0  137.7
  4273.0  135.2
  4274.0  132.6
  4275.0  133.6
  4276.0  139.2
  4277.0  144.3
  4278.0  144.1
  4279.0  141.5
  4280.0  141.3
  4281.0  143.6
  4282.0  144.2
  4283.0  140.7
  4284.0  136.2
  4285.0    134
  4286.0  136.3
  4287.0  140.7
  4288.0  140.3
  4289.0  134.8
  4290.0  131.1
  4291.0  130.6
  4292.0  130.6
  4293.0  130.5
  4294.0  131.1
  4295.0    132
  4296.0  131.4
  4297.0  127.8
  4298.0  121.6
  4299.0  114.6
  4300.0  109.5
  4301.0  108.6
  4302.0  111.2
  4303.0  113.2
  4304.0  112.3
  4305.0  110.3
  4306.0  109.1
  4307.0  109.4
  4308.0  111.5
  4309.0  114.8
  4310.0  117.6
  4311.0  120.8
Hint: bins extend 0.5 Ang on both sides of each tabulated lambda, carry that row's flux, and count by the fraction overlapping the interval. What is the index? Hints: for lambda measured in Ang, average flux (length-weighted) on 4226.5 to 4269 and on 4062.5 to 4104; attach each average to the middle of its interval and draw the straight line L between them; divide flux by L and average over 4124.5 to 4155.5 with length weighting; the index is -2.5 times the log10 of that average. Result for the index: 0.03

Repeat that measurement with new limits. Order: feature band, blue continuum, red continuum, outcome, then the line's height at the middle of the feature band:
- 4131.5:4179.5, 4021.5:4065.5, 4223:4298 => 0.07 mag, 138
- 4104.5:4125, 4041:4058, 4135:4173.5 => -0.07 mag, 131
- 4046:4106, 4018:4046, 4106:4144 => 0.03 mag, 138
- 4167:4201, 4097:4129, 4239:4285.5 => 0.05 mag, 140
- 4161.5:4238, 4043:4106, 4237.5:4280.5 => 0.01 mag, 140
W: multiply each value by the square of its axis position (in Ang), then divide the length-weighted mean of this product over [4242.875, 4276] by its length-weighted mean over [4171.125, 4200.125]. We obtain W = 1.11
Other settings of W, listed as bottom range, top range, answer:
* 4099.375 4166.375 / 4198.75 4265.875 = 1.12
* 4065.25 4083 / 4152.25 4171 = 1.05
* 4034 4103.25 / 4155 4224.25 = 1.08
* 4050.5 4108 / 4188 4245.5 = 1.13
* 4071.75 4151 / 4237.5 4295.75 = 1.10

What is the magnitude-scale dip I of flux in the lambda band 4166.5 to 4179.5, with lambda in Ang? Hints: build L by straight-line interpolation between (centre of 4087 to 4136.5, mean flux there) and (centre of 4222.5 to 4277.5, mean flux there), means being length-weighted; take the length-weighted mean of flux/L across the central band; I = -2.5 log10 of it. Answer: 0.13 mag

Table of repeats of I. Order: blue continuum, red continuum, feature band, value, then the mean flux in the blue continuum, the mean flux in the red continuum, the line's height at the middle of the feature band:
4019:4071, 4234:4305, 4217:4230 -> -0.05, 135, 138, 137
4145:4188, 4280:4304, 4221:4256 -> -0.09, 130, 129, 130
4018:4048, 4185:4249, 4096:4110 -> 0.10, 137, 143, 139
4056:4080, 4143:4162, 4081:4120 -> -0.08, 131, 125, 129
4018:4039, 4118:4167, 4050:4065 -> 0.01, 138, 135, 137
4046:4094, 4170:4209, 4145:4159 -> 0.09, 137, 135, 135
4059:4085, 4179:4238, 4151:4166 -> 0.07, 133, 142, 138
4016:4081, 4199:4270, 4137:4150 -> 0.10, 134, 144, 139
